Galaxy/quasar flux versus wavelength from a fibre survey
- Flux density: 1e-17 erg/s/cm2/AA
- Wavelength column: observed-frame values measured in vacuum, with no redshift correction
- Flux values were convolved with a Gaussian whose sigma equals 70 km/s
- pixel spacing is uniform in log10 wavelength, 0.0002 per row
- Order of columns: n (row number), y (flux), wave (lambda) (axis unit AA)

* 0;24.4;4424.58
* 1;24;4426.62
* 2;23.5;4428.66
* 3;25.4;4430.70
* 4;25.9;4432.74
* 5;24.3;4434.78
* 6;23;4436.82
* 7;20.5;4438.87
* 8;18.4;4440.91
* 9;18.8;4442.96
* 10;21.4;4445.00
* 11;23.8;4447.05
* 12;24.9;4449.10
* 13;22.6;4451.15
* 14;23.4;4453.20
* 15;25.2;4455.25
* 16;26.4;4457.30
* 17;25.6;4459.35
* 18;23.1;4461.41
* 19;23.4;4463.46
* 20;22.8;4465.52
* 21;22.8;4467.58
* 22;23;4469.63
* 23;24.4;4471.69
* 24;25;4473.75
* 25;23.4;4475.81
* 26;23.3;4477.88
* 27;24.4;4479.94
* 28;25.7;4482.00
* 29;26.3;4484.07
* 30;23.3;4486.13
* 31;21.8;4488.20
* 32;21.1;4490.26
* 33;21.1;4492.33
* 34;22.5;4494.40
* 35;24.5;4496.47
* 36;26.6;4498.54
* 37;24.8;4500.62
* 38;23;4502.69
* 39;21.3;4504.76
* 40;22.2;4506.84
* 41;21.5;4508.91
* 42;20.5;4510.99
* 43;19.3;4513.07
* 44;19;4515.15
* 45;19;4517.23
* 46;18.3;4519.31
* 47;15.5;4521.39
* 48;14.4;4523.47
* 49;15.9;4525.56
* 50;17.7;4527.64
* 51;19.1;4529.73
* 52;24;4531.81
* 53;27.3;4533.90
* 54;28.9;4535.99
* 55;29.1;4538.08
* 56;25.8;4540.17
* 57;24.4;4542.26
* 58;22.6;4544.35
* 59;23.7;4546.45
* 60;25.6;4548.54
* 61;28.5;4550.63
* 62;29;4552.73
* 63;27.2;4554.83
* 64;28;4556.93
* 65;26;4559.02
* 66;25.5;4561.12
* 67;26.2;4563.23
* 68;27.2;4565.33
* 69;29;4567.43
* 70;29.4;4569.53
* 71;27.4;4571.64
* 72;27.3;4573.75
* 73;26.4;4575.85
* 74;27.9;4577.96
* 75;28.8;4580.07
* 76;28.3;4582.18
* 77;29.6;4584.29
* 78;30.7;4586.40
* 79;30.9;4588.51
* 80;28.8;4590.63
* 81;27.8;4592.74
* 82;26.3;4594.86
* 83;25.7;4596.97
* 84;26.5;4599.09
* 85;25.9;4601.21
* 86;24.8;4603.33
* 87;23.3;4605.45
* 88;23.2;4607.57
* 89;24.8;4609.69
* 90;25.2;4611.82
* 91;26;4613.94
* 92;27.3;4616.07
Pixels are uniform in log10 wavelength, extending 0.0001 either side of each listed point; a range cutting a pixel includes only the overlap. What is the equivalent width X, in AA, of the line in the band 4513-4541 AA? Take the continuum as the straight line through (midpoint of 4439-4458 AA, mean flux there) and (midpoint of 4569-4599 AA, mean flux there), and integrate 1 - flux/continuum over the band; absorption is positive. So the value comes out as 5.30 AA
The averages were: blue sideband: 22.6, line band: 21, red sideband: 28.2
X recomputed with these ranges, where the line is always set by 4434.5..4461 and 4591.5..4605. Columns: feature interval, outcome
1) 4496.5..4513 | 0.9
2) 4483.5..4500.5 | 0.3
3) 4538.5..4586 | -3.3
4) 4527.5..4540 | -0.1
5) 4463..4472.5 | 0.0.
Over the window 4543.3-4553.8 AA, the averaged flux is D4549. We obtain 25.9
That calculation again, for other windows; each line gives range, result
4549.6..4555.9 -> 28.2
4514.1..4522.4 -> 18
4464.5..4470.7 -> 22.9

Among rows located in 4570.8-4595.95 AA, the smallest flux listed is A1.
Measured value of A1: 26.3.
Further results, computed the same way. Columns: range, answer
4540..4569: 22.6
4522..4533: 14.4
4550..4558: 27.2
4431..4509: 18.4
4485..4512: 20.5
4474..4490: 21.8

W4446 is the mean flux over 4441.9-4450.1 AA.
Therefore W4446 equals 22.2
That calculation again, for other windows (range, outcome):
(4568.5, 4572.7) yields 28.3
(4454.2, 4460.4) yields 25.7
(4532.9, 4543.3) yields 27.1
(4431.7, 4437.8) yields 24.4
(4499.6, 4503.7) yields 23.9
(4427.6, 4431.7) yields 24.4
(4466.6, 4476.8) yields 23.7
